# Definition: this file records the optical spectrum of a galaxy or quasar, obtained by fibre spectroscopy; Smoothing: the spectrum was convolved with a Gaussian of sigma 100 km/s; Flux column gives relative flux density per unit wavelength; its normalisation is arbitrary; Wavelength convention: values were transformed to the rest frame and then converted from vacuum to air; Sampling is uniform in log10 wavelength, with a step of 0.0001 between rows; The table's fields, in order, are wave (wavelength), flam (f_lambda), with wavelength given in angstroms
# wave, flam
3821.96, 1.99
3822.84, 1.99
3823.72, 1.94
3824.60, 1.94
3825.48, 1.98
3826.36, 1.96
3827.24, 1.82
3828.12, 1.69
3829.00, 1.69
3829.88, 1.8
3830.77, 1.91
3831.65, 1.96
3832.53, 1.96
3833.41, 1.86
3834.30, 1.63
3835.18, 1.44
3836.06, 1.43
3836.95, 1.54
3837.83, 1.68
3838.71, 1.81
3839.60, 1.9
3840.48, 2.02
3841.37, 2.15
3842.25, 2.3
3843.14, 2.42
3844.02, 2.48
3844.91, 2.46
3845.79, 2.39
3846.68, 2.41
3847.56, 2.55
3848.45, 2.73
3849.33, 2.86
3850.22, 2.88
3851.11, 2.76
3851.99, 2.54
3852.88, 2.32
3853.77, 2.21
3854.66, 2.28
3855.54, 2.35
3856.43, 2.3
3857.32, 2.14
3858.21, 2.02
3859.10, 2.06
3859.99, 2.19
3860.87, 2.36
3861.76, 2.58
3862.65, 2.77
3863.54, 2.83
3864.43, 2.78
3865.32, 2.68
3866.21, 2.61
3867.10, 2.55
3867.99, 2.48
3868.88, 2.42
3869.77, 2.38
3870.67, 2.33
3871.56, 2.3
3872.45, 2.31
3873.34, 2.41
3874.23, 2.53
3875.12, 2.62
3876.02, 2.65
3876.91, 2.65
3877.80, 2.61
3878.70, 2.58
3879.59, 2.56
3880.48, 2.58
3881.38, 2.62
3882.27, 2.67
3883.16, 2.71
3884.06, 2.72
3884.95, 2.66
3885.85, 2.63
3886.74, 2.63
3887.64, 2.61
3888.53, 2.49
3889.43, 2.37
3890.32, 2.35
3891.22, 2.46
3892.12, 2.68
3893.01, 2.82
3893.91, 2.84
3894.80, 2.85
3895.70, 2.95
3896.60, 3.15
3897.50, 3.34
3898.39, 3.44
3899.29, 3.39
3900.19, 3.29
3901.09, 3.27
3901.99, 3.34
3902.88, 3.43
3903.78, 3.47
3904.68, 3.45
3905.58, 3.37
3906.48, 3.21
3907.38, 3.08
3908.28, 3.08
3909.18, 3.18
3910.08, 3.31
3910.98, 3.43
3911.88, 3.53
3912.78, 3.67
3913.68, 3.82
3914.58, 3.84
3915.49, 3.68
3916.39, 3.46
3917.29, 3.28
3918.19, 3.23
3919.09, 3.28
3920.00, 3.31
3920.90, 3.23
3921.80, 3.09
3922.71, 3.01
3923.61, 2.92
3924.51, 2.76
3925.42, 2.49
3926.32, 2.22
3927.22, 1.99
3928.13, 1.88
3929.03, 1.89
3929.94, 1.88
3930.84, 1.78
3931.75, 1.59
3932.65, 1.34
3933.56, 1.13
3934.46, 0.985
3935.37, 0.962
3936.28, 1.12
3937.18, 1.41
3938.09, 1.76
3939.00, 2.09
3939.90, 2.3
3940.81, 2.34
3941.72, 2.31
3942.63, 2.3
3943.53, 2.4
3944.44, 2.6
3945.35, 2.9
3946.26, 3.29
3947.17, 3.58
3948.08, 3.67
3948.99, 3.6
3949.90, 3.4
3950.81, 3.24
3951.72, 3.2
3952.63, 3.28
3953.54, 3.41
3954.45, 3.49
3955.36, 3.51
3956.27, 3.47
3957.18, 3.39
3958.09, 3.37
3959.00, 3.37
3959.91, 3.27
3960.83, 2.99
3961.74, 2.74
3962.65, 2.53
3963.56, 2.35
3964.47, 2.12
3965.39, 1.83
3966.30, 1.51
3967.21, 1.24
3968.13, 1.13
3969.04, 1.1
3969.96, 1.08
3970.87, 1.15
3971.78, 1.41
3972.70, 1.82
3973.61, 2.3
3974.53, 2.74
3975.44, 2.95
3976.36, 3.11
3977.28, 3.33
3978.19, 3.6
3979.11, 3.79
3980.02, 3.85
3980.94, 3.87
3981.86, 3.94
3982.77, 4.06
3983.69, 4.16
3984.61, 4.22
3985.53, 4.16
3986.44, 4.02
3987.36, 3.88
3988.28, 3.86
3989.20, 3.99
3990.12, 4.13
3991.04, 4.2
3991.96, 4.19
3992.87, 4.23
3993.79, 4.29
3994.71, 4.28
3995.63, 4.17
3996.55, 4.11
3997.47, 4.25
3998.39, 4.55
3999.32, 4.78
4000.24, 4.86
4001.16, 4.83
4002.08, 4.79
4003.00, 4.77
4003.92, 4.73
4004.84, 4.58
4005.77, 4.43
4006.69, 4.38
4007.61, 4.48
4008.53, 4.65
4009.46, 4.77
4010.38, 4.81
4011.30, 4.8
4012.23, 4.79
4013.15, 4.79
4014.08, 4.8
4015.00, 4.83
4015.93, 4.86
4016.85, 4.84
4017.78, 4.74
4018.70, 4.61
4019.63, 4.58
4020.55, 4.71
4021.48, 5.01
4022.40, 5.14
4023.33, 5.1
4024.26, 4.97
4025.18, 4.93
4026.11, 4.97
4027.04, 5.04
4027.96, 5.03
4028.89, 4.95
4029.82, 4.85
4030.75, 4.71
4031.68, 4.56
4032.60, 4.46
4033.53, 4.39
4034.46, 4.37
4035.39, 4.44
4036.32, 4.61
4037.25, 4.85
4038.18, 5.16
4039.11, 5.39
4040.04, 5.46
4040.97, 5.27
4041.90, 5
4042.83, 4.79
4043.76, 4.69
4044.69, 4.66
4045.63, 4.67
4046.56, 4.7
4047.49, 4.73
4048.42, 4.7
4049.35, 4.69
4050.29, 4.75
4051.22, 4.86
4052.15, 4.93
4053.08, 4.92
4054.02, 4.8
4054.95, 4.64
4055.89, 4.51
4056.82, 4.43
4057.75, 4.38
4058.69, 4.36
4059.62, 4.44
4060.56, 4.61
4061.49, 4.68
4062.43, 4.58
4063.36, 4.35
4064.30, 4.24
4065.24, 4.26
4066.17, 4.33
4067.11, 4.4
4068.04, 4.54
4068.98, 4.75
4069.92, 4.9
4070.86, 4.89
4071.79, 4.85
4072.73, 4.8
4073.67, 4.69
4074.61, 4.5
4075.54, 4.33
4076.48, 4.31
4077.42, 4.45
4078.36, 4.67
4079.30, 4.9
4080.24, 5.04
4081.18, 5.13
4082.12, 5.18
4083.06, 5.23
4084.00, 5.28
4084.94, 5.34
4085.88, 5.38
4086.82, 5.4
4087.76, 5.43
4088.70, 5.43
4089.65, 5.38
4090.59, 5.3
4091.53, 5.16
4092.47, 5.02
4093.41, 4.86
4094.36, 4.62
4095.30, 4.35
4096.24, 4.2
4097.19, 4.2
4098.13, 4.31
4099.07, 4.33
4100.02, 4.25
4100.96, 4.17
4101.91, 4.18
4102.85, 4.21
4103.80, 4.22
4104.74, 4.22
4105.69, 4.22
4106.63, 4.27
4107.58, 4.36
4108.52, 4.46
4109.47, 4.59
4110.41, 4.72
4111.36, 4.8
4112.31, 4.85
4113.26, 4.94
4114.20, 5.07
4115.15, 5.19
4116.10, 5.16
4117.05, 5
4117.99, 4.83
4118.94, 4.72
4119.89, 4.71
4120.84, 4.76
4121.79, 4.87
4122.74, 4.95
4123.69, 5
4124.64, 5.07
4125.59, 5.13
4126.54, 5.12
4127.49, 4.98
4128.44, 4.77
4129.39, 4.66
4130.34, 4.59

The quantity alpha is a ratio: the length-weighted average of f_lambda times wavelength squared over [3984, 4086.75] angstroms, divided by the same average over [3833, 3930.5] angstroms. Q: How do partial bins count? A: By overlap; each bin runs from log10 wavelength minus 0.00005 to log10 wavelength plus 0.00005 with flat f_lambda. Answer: 1.89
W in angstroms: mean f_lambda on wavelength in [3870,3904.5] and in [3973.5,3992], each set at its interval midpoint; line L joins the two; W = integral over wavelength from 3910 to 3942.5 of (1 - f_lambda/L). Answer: 6.67 angstroms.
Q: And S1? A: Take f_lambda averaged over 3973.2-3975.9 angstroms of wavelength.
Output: 2.67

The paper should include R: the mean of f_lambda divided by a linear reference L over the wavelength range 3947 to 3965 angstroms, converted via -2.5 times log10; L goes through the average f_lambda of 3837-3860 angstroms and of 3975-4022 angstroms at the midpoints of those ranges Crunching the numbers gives 0.179 mag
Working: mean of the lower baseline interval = 2.31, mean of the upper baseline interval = 4.34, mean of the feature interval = 3.19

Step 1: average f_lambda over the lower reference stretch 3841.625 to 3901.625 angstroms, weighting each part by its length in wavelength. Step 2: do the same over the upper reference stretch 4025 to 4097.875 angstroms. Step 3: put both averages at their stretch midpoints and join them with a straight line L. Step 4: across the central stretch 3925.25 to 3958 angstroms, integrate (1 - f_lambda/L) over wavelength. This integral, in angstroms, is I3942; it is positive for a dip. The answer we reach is 9.3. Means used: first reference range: 2.6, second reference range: 4.78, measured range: 2.46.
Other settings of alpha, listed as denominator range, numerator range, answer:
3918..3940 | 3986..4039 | 2.26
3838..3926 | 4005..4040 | 1.86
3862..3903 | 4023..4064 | 1.90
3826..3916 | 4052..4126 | 2.03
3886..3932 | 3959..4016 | 1.28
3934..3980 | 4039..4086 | 1.96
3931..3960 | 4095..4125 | 1.91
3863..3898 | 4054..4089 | 1.99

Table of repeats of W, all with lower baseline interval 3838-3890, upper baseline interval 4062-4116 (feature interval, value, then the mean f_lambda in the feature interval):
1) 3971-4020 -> -4.4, 4.13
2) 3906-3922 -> -2.2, 3.38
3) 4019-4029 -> -2.2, 4.94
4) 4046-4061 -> -1.0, 4.65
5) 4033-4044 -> -1.7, 4.87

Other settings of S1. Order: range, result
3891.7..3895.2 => 2.81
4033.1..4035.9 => 4.4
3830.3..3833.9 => 1.91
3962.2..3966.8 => 2.06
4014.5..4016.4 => 4.85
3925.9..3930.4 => 1.97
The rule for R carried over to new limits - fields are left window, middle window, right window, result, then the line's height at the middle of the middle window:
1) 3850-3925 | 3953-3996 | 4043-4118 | 0.18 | 3.68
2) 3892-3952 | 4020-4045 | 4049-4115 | -0.19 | 4.1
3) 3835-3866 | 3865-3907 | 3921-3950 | -0.21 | 2.3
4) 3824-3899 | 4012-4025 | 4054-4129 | -0.21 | 3.98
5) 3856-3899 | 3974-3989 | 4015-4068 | 0.07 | 3.95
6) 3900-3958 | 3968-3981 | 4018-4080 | 0.40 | 3.55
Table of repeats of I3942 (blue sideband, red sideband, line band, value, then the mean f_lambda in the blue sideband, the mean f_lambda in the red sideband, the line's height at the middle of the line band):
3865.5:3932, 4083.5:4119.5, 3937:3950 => 2.4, 2.84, 4.75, 3.26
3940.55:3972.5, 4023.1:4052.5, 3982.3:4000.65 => -3.3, 2.64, 4.83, 3.58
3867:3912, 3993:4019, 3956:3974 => 8.0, 2.84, 4.62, 3.99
